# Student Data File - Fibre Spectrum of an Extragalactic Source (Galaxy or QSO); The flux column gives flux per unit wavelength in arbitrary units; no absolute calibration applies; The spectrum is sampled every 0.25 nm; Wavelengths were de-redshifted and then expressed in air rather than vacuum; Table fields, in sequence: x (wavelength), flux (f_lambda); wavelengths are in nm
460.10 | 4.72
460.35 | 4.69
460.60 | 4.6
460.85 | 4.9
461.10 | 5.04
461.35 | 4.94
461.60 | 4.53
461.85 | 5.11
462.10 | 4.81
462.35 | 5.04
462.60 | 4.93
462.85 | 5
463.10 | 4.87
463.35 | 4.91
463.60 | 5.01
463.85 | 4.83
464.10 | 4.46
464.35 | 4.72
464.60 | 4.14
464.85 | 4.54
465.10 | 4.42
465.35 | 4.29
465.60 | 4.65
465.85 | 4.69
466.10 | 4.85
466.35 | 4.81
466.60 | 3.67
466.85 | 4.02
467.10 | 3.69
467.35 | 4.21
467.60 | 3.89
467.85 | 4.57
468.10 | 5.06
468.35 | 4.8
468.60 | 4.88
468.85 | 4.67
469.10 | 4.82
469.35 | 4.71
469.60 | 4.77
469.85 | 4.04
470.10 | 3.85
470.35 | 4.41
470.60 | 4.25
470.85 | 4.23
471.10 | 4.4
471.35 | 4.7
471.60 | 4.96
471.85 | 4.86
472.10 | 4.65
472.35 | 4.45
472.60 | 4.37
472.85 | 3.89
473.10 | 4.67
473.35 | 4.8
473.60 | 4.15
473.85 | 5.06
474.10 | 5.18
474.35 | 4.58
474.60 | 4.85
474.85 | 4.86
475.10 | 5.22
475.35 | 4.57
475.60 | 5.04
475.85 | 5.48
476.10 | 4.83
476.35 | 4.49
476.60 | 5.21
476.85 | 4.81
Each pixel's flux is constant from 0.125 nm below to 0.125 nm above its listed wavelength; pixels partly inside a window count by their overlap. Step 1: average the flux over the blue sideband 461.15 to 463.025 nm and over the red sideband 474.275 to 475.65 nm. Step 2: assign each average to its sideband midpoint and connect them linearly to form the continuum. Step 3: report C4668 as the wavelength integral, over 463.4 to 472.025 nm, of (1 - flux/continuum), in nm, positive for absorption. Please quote 0.68 nm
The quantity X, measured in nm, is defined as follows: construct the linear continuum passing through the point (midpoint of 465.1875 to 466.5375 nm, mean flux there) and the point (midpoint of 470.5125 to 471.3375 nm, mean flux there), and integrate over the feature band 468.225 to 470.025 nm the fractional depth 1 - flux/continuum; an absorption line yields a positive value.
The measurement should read -0.08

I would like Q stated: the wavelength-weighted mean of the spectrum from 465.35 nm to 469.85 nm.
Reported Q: 4.5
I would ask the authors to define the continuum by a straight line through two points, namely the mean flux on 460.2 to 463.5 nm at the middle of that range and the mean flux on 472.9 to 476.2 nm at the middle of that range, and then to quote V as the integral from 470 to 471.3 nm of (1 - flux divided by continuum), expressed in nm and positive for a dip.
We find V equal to 0.16 nm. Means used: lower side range 4.87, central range 4.26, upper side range 4.85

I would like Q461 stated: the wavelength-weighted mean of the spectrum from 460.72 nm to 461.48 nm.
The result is 4.95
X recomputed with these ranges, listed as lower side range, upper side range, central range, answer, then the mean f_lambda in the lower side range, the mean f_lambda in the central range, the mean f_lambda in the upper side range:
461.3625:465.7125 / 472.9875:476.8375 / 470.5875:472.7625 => 0.127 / 4.73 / 4.54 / 4.86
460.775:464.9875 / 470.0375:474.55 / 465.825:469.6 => 0.142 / 4.81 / 4.49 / 4.54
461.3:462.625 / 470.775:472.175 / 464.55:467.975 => 0.329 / 4.89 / 4.32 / 4.65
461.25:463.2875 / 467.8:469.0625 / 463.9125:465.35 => 0.121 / 4.9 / 4.46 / 4.81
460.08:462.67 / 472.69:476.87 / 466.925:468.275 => 0.149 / 4.85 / 4.29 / 4.8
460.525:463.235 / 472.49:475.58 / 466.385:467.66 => 0.225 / 4.89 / 3.96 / 4.7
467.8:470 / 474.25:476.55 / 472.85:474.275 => 0.044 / 4.7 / 4.69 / 4.89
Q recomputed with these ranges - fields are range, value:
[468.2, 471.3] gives 4.5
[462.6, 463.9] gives 4.93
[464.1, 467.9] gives 4.34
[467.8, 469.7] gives 4.79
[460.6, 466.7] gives 4.72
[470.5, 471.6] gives 4.46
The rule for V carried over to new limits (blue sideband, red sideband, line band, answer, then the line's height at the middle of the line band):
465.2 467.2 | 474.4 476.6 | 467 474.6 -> 0.17 nm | 4.63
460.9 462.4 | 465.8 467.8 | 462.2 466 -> -0.10 nm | 4.58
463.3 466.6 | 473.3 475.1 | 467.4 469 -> 0.02 nm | 4.67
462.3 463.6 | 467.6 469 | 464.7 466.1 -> 0.09 nm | 4.84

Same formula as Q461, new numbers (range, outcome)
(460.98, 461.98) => 4.9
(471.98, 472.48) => 4.55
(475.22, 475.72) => 4.81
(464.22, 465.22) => 4.46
